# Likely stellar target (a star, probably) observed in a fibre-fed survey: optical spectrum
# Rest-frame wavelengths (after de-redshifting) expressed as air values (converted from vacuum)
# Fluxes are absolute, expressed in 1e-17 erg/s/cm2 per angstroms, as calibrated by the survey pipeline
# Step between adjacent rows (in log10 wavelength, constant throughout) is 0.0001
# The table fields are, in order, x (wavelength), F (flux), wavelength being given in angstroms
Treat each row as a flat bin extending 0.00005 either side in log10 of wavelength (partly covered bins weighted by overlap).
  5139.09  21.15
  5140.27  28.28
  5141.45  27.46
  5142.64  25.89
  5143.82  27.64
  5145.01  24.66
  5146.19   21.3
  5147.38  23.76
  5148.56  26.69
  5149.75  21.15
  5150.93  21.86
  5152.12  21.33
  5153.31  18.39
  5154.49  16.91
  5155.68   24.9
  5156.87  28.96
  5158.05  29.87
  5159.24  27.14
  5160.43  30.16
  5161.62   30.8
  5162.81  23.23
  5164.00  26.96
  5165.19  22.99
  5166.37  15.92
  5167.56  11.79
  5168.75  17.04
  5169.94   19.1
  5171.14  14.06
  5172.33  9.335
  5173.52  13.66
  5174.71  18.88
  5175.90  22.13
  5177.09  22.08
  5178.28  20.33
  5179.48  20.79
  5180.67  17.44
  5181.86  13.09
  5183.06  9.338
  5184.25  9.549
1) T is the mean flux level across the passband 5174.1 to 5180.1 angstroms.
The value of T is 20.8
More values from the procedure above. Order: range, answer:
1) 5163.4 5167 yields 21.9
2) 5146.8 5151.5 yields 23.4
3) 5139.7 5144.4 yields 27.3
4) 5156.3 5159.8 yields 28.7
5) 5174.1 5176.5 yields 20.5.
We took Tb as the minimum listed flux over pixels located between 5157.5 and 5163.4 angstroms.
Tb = 23.23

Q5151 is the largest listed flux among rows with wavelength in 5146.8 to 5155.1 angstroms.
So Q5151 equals 26.69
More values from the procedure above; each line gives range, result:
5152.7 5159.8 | 29.87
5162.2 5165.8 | 26.96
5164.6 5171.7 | 22.99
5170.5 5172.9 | 14.06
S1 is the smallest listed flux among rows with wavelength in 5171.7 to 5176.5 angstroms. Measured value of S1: 9.335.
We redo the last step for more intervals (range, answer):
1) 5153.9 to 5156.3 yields 16.91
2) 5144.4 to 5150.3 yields 21.15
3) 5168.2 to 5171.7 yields 14.06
